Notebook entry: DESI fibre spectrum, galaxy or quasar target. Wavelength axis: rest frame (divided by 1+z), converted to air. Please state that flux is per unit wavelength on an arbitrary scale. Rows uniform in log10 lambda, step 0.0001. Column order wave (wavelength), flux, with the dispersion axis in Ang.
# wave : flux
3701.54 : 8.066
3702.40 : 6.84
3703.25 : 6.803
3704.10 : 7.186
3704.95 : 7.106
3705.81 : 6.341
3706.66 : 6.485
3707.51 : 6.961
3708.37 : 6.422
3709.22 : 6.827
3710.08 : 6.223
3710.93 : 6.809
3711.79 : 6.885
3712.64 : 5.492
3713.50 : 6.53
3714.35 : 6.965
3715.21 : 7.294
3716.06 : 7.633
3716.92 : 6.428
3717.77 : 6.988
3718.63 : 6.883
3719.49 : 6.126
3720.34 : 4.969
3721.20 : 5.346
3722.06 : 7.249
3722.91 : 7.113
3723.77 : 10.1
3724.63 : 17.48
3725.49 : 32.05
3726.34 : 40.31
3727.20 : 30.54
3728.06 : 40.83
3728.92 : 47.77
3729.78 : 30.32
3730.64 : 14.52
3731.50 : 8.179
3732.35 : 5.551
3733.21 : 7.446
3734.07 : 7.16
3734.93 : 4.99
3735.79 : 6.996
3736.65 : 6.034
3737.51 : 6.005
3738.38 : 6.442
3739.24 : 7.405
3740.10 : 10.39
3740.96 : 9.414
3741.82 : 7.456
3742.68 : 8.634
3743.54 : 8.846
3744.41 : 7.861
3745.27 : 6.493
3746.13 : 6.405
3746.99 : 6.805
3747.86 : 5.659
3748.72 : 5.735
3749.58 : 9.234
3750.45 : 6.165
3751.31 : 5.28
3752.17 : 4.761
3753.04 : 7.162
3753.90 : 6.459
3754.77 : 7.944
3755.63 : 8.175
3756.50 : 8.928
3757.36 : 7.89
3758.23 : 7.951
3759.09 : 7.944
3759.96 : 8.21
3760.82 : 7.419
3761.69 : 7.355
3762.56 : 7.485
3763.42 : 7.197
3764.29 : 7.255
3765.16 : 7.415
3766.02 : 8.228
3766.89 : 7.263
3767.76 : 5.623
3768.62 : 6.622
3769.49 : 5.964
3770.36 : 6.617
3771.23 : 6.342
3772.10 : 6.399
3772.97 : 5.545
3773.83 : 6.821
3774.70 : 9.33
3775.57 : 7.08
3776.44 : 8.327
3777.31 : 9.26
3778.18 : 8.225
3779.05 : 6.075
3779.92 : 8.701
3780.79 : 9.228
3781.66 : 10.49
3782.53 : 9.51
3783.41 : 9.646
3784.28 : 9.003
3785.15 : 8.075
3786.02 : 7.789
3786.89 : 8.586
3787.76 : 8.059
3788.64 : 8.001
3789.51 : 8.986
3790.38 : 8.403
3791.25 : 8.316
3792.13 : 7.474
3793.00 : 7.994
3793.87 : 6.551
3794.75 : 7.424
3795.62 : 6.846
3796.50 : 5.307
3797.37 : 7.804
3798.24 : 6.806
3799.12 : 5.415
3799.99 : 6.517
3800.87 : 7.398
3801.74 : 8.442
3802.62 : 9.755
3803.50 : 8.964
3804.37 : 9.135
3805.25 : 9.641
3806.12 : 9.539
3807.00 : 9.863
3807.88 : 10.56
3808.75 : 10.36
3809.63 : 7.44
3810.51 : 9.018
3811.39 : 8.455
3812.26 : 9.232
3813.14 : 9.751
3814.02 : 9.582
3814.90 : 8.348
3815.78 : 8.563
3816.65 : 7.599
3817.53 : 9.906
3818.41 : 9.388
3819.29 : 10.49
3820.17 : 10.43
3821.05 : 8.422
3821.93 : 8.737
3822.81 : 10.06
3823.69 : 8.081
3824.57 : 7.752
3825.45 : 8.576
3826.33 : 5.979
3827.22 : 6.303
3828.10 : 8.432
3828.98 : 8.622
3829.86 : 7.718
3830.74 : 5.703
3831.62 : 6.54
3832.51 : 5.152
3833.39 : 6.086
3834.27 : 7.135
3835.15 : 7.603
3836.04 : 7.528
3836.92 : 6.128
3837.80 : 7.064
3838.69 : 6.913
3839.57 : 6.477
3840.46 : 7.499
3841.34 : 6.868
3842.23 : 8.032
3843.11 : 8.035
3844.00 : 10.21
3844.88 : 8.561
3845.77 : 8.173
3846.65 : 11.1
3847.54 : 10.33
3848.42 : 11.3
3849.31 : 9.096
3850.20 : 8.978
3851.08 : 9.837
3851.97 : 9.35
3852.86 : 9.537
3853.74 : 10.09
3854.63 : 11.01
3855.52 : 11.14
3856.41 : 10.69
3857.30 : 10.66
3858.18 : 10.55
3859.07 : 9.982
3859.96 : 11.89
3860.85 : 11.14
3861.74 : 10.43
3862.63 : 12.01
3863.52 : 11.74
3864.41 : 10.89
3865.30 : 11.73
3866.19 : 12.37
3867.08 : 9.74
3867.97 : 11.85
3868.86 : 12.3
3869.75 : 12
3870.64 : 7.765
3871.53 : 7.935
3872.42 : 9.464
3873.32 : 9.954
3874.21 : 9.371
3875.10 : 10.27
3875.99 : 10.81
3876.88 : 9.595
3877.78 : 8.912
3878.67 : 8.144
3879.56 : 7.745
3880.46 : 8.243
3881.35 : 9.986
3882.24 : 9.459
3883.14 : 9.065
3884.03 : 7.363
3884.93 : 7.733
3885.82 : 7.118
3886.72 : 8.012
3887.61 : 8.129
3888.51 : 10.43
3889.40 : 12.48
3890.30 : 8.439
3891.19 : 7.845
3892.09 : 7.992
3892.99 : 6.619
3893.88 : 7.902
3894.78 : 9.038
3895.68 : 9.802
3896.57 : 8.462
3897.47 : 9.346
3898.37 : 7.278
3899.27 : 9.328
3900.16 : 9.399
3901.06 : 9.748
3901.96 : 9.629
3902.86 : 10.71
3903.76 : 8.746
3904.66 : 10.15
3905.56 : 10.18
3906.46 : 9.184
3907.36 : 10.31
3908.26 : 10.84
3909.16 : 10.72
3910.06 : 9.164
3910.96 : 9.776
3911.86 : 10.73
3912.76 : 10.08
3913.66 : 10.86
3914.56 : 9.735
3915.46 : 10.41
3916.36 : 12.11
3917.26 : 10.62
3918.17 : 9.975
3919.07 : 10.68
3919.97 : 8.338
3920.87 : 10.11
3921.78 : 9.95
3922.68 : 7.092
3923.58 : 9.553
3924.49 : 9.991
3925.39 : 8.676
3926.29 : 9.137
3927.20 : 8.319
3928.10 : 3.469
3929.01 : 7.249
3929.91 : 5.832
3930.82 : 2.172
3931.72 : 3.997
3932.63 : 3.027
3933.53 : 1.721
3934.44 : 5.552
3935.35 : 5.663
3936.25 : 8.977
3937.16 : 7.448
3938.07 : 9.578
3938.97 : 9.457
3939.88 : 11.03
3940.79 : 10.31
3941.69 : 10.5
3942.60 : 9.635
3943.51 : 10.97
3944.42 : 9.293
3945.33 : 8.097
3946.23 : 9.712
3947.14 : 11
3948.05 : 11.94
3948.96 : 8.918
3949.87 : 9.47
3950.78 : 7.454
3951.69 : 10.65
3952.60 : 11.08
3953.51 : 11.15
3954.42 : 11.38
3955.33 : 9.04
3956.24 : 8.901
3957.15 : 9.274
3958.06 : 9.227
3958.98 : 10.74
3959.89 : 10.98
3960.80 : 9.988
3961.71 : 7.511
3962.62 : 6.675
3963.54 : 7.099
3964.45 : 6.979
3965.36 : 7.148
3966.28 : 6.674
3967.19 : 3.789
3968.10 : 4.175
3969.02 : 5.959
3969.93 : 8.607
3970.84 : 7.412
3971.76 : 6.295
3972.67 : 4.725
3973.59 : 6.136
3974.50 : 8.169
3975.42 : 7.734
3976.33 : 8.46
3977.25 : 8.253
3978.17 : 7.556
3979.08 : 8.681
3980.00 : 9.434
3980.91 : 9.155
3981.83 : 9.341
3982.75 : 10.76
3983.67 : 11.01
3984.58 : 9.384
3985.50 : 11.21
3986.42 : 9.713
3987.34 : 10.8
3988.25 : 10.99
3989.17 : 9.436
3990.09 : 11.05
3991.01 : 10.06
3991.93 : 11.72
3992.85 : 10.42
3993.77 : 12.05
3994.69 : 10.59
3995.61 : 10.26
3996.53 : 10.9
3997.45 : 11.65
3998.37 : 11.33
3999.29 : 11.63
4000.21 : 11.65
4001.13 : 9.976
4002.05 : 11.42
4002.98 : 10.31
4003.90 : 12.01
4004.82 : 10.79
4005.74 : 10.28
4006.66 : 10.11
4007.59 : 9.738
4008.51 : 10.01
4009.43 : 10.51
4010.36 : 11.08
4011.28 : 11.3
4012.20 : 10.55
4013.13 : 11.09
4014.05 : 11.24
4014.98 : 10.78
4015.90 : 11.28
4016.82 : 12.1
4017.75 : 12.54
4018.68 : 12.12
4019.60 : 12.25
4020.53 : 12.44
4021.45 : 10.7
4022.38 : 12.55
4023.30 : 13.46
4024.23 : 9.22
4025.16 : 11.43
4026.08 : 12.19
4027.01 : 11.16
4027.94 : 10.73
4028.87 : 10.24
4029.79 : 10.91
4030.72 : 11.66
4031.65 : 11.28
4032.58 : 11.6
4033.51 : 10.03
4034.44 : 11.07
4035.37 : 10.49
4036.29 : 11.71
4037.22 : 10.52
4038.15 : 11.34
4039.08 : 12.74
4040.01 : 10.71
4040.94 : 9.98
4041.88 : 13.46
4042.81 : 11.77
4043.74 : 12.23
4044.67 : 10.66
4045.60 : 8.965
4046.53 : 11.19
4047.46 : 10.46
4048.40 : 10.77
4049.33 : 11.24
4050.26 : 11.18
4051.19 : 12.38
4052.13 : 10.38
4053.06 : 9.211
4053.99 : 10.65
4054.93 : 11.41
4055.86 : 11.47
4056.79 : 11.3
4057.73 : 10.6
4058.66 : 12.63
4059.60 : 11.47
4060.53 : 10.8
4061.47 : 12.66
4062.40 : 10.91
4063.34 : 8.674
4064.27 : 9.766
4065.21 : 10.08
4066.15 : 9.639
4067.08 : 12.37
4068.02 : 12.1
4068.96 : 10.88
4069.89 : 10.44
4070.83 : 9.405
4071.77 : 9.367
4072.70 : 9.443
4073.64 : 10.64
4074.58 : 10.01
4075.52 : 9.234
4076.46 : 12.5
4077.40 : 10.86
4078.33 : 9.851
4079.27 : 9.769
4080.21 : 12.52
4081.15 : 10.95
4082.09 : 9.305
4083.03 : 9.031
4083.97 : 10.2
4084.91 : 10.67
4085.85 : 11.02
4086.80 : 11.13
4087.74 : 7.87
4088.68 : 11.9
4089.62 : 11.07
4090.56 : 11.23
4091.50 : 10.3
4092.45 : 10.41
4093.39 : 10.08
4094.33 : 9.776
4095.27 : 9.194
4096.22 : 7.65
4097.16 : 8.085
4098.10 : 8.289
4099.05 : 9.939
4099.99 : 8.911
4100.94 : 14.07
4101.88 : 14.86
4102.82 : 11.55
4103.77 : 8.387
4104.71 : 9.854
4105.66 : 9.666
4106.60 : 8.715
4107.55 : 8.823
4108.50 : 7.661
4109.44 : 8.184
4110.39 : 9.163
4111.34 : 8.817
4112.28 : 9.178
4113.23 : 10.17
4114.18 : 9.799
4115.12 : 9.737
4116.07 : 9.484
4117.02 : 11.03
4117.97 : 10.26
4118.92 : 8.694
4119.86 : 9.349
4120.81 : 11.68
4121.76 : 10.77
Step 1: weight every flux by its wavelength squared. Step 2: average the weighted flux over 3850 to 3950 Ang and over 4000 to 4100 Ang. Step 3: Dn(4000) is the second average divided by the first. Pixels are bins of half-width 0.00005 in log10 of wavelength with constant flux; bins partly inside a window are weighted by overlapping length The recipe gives 1.3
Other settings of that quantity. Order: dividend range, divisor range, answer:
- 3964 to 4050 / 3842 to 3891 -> 1.12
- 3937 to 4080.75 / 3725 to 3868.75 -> 1.23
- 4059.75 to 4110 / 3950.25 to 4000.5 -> 1.18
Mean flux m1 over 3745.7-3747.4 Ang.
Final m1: 6.62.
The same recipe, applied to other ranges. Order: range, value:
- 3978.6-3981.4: 9.1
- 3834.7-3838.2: 7.09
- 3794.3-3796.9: 6.52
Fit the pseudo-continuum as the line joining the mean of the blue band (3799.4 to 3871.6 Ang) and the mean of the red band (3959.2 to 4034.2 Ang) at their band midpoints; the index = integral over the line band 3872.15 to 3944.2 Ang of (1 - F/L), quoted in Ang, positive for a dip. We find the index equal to 4.9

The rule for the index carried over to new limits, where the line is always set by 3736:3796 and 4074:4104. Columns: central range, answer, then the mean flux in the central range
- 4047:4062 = -1.7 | 11.2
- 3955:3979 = 4.4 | 7.6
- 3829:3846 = 1.9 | 7.26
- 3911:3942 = 2.2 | 8.31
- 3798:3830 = -2.7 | 8.65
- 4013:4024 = -2.4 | 11.9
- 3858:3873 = -4.2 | 10.8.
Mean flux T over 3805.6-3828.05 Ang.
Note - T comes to 8.89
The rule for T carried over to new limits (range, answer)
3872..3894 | 8.86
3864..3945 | 9.01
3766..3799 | 7.67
